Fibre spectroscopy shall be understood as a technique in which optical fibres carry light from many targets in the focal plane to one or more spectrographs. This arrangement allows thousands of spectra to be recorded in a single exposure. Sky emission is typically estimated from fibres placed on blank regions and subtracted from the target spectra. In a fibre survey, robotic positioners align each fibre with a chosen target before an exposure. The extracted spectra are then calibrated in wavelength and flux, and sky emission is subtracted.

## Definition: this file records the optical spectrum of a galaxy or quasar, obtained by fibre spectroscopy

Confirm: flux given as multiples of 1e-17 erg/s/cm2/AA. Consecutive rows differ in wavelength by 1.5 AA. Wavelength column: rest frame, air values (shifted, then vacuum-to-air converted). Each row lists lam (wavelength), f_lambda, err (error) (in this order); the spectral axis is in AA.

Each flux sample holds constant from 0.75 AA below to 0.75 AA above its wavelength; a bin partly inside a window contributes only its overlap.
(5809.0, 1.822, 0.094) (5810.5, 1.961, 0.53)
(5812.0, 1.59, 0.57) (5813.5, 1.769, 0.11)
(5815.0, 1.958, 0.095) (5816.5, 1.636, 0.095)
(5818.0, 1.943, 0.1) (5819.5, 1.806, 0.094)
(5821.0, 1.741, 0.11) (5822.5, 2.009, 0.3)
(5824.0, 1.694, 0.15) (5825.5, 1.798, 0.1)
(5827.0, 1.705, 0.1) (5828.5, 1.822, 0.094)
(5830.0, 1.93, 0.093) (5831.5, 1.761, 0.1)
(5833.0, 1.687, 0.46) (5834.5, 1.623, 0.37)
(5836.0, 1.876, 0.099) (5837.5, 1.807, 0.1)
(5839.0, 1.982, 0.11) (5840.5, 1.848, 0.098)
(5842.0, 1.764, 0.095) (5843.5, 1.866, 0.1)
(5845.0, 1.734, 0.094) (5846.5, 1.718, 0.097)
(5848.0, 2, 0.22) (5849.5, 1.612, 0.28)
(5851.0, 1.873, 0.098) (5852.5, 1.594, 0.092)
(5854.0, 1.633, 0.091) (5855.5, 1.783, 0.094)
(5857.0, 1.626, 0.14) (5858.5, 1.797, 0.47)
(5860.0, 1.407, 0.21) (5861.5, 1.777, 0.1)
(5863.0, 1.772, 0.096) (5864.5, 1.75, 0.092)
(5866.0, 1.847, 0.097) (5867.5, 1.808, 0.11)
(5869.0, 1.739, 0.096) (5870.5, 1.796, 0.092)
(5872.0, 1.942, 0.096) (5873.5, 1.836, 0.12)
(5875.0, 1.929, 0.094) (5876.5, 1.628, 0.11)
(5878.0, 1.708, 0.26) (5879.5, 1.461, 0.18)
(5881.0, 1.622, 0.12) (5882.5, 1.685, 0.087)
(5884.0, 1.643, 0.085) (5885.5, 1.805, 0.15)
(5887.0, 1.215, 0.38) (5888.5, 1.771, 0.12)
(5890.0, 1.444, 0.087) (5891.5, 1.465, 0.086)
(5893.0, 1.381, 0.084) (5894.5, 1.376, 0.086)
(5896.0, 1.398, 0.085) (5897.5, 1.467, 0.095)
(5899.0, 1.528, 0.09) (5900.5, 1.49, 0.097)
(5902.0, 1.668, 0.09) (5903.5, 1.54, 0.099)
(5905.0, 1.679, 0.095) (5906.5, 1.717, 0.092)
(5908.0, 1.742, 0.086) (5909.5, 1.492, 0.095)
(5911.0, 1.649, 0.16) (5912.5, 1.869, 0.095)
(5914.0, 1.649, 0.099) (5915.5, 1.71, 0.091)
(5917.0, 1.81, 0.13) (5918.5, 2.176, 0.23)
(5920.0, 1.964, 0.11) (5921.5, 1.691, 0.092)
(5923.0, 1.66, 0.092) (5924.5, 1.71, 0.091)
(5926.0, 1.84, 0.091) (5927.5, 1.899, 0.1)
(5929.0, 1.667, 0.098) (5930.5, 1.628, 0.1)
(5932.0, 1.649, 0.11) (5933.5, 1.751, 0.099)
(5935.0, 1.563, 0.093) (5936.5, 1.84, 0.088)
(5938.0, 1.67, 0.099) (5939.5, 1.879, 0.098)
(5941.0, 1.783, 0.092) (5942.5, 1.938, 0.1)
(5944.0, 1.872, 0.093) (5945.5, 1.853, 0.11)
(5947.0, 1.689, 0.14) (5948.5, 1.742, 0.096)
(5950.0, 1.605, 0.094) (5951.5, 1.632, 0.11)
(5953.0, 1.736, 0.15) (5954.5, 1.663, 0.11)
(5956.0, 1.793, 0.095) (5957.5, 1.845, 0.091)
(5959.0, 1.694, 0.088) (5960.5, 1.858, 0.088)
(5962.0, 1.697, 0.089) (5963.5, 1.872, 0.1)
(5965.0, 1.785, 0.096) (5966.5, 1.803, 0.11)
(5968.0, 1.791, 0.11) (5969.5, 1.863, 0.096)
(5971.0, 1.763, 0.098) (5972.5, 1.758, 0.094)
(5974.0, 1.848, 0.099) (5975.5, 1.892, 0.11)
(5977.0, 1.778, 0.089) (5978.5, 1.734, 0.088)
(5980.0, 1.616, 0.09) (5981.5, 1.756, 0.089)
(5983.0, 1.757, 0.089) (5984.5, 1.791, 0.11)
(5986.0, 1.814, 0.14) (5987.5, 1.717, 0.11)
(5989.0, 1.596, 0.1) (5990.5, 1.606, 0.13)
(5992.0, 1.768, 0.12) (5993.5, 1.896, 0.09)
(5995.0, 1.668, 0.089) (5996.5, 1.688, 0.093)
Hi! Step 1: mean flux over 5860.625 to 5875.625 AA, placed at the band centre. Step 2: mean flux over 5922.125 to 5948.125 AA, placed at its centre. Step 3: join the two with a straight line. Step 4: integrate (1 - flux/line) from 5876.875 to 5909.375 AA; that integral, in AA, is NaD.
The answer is 4.2 AA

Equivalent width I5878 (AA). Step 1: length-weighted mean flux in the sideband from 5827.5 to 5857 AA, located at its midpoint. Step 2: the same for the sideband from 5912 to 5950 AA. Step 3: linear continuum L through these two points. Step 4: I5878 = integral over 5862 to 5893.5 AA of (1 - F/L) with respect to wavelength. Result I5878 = 1.7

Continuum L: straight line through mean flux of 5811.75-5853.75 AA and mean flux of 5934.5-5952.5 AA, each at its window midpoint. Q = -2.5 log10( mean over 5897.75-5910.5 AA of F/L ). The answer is 0.11 mag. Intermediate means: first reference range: 1.79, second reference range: 1.76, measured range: 1.6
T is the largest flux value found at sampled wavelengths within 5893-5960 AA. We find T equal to 2.176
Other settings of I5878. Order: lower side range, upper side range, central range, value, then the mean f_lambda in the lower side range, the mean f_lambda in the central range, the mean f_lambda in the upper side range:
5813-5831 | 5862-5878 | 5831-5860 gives 0.8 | 1.82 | 1.76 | 1.8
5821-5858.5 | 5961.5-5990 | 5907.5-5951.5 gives 0.4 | 1.78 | 1.76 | 1.77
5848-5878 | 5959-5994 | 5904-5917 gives 0.5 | 1.75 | 1.69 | 1.77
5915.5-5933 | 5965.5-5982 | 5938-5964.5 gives 0.2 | 1.79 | 1.77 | 1.78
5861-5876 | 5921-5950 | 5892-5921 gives 2.2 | 1.82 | 1.65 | 1.75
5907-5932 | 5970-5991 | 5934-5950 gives -0.2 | 1.76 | 1.77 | 1.75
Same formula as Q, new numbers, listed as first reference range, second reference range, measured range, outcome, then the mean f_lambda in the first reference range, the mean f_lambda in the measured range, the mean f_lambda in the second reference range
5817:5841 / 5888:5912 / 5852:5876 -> -0.04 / 1.81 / 1.75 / 1.55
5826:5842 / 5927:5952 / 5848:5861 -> 0.06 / 1.8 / 1.69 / 1.74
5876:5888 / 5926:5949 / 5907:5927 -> -0.04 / 1.6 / 1.77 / 1.76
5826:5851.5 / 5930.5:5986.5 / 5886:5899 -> 0.22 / 1.8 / 1.45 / 1.76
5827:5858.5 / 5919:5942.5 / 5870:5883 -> 0.02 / 1.78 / 1.73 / 1.76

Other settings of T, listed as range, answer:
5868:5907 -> 1.942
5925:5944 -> 1.938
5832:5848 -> 2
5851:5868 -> 1.873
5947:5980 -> 1.892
